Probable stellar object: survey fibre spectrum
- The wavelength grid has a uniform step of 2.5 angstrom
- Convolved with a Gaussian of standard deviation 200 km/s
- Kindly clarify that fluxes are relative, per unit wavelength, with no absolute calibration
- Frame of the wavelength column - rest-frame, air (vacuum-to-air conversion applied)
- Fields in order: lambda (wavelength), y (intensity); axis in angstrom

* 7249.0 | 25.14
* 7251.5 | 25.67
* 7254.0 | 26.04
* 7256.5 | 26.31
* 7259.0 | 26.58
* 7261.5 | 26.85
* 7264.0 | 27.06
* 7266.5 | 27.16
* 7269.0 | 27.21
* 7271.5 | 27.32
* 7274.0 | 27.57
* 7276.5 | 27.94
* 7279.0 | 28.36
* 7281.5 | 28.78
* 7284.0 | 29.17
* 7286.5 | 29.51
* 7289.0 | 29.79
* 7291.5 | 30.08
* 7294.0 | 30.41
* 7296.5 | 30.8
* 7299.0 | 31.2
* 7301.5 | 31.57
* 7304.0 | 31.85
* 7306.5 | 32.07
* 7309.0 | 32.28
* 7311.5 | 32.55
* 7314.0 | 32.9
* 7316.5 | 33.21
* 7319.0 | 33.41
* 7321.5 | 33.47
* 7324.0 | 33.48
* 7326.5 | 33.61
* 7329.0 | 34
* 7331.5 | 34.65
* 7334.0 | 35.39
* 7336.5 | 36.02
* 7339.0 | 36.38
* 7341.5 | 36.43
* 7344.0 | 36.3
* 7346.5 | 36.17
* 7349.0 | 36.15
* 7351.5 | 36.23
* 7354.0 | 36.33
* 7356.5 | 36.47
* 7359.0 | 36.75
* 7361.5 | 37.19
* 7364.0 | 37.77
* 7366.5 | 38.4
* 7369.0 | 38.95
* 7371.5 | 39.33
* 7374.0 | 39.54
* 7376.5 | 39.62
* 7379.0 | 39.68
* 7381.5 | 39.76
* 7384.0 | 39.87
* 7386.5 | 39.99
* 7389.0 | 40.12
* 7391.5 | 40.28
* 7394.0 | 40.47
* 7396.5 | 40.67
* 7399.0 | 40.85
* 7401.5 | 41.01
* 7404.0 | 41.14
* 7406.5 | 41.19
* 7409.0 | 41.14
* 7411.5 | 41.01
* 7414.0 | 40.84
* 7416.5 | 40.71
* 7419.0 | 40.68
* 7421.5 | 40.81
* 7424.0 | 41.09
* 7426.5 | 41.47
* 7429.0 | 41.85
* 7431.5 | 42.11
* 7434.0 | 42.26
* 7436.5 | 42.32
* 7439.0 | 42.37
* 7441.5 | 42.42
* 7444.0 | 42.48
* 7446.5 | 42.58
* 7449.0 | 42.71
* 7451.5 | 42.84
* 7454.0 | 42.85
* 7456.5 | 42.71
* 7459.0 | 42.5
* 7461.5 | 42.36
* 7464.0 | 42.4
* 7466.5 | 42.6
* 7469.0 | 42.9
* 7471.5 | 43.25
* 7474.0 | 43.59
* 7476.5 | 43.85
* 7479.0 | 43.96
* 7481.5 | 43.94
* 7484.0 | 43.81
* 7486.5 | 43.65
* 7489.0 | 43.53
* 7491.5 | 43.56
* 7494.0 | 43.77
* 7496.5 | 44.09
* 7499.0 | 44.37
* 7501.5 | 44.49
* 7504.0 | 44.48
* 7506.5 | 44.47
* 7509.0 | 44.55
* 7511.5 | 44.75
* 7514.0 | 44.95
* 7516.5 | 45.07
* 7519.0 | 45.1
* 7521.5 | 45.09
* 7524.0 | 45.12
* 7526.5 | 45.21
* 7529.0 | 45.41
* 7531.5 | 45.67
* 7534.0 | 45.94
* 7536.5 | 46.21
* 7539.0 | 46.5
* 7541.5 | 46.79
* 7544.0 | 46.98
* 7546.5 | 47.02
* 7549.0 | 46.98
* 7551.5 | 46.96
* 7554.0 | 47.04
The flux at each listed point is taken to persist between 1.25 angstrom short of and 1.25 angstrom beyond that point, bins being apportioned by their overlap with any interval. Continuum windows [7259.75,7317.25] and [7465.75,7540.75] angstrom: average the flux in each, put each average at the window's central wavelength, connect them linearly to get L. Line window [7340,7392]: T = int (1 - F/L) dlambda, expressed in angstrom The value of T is -4.5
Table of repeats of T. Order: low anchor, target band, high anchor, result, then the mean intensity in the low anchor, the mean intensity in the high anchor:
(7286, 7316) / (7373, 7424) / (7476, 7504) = -3.6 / 31.3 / 43.9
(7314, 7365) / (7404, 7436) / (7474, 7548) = -1.1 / 35.4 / 44.9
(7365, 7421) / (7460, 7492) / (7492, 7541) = 0.1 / 40.2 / 45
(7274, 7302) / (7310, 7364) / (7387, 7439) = -1.6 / 29.6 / 41.1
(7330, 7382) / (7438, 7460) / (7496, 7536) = -0.5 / 37.3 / 45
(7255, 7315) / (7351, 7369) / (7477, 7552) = -1.4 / 29.4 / 45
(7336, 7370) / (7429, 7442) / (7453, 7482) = -0.3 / 36.8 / 43.1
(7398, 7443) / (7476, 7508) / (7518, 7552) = 0.2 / 41.4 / 46.1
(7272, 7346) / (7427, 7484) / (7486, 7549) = -2.1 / 32.2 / 45.1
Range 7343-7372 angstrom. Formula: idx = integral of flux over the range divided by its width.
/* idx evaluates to 37.1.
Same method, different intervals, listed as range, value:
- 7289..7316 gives 31.5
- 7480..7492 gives 43.7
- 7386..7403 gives 40.5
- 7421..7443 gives 41.9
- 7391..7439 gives 41.2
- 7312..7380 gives 36.2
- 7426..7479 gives 42.6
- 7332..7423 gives 38.9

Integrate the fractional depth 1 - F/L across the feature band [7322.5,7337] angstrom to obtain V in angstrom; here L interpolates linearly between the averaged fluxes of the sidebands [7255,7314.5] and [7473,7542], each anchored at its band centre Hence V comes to -0.9 angstrom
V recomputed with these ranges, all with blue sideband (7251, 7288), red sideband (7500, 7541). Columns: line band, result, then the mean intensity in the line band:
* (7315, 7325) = -0.7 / 33.4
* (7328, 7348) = -2.1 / 35.7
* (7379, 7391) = -1.4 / 39.9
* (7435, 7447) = -0.9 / 42.4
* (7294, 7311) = -1.0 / 31.6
